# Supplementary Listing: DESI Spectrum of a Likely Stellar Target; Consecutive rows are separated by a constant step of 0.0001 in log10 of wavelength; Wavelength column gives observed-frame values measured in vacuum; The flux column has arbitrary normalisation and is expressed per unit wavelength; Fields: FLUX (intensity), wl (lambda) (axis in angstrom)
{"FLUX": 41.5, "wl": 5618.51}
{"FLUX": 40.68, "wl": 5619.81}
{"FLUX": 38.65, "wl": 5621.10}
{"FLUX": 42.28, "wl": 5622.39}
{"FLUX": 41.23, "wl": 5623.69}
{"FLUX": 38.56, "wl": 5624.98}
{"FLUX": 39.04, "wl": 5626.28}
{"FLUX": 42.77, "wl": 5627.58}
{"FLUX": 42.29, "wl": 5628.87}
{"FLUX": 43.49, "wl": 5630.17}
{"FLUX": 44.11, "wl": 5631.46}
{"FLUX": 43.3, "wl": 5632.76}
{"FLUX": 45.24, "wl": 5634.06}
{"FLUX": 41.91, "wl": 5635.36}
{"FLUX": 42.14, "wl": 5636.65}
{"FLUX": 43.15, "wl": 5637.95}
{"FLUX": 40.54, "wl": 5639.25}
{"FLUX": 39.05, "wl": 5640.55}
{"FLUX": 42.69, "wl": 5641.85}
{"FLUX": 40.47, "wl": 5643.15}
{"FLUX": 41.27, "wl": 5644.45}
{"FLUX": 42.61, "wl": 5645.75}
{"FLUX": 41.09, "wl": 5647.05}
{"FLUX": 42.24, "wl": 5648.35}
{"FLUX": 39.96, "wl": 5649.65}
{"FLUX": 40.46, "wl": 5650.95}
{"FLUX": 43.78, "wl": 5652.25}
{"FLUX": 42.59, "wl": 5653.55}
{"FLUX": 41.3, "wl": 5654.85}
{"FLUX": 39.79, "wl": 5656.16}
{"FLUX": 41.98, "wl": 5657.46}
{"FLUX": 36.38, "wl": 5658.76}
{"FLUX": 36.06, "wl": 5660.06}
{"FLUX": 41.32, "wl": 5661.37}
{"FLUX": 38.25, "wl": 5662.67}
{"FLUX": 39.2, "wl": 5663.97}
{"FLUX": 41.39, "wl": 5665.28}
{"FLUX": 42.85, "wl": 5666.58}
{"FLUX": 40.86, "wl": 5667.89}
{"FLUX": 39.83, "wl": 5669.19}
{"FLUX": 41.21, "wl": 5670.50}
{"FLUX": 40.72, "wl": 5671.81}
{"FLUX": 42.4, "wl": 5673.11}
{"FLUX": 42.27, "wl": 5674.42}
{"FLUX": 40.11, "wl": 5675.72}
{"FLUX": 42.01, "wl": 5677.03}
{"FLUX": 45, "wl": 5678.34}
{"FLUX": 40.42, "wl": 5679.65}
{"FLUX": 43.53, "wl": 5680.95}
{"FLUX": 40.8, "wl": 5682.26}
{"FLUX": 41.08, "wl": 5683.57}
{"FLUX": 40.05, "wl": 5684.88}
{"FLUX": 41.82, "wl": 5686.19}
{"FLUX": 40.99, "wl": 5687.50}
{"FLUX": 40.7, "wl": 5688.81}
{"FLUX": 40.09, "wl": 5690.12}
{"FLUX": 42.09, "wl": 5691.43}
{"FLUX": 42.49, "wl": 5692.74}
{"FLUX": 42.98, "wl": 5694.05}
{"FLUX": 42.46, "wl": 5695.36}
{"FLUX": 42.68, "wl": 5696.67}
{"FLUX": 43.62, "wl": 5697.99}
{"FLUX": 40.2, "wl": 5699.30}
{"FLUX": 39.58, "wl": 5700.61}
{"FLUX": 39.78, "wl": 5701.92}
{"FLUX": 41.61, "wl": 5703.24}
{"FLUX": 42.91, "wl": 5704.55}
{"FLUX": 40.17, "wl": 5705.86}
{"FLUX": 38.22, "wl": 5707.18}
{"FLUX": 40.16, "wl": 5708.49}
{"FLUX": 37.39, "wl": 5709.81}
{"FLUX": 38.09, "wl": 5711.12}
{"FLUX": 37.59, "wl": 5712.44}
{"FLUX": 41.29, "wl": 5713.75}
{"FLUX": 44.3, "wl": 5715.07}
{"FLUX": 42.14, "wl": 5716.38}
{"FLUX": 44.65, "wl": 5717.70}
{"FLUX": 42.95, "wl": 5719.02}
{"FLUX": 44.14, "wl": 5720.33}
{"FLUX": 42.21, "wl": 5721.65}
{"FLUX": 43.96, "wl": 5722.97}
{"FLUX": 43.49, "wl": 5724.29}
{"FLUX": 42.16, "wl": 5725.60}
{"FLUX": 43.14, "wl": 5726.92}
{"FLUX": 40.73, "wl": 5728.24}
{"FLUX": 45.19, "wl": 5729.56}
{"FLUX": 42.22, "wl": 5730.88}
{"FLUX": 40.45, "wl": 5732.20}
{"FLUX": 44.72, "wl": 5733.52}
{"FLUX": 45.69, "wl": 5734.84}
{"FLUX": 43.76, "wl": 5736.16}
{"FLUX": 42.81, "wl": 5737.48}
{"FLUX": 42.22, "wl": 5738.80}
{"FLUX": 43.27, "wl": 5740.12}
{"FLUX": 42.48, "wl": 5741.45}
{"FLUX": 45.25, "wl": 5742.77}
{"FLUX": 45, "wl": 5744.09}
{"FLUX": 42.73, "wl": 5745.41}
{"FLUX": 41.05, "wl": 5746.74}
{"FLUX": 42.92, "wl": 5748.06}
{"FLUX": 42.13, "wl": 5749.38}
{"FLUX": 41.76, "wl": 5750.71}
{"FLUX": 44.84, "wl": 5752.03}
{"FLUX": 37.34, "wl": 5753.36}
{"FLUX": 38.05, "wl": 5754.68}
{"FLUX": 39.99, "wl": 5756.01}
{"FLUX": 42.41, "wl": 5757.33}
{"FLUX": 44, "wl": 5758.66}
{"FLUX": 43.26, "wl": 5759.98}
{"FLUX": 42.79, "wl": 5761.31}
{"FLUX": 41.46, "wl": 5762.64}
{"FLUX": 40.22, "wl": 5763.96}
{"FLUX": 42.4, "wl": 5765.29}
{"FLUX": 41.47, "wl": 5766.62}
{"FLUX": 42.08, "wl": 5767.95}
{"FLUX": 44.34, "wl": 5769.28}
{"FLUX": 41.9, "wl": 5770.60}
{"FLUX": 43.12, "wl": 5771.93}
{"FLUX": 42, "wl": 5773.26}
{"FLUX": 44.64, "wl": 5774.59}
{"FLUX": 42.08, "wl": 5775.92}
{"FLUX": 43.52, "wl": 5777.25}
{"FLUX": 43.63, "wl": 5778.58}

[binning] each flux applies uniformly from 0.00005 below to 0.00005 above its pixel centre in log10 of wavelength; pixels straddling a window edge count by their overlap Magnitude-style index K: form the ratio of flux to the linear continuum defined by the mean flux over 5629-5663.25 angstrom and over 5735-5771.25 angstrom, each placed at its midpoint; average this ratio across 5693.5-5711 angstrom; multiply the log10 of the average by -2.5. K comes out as 0.03 mag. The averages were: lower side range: 41.4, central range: 40.8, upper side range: 42.3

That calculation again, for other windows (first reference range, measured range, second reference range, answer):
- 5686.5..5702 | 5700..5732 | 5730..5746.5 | 0.022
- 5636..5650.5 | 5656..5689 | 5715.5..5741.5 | 0.030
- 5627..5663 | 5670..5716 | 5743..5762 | 0.015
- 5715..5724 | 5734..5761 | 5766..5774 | 0.009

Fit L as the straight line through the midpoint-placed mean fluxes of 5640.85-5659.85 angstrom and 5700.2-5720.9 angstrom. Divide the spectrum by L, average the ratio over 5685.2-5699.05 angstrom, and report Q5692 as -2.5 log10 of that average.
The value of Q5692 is -0.024 mag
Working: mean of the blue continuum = 41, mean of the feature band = 41.9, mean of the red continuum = 40.9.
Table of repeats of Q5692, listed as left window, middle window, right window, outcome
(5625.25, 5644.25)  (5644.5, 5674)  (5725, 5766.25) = 0.04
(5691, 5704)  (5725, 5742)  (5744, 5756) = -0.04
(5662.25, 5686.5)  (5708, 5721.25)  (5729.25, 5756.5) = 0.02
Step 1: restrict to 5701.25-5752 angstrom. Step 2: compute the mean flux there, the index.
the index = 42.3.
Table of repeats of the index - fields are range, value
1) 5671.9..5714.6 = 41.1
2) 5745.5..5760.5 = 41.6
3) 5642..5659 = 41.2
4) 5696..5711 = 40.5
